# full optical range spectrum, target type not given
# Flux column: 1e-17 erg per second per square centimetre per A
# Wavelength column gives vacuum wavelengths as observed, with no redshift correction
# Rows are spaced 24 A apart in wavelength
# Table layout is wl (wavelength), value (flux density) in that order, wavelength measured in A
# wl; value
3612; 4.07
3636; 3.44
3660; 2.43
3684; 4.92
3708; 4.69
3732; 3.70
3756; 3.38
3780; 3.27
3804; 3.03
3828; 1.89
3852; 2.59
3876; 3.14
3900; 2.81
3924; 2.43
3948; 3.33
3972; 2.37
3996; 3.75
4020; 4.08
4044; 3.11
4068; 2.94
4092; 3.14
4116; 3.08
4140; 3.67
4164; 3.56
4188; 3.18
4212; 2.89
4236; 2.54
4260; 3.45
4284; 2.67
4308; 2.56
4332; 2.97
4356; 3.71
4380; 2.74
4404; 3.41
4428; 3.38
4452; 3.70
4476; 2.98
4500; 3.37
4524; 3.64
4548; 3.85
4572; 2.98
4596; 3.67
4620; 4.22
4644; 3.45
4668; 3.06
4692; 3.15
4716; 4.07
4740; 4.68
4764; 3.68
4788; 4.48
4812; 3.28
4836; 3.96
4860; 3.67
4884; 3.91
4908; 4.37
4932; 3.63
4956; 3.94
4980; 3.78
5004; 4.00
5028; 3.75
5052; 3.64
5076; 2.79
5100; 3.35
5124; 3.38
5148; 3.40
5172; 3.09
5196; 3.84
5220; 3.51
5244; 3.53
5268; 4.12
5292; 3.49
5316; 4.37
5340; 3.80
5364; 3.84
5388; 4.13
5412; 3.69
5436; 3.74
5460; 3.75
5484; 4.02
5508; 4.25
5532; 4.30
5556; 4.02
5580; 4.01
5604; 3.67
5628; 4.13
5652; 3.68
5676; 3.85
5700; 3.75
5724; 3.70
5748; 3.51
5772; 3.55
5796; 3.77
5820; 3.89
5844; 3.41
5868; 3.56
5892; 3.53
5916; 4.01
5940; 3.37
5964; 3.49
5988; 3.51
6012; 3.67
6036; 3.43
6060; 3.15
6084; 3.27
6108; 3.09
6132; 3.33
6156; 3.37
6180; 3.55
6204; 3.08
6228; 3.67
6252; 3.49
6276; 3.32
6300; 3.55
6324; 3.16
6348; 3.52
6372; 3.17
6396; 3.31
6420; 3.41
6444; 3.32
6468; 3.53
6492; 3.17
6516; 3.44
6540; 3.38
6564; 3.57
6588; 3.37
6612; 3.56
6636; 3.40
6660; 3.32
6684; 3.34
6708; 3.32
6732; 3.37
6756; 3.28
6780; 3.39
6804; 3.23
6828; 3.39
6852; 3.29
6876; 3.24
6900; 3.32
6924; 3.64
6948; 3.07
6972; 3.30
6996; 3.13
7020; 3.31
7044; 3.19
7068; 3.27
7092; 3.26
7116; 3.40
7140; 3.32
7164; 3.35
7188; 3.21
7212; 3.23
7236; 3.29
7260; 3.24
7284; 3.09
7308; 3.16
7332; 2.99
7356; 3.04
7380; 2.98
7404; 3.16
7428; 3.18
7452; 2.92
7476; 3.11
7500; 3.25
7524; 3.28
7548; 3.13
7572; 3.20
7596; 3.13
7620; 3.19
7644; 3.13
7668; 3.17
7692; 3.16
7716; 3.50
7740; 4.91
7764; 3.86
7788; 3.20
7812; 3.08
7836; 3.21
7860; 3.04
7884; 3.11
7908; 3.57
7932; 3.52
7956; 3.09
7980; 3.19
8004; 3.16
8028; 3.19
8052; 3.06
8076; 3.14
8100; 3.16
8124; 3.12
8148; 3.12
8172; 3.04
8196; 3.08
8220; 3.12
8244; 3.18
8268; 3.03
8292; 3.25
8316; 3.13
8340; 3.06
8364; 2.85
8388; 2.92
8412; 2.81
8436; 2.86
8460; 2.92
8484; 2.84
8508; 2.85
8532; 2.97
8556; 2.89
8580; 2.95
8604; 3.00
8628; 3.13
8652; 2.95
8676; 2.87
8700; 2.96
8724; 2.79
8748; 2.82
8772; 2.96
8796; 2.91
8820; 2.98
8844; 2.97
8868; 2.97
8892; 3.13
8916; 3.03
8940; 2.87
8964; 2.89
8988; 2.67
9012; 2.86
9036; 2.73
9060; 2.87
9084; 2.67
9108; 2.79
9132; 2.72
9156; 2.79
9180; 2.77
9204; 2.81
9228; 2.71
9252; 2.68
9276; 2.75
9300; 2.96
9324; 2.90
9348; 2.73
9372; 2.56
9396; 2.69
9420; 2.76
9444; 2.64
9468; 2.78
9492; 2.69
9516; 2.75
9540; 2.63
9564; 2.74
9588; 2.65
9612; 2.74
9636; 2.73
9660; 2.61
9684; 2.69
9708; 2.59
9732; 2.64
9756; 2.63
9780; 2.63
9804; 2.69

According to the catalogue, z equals 0.18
